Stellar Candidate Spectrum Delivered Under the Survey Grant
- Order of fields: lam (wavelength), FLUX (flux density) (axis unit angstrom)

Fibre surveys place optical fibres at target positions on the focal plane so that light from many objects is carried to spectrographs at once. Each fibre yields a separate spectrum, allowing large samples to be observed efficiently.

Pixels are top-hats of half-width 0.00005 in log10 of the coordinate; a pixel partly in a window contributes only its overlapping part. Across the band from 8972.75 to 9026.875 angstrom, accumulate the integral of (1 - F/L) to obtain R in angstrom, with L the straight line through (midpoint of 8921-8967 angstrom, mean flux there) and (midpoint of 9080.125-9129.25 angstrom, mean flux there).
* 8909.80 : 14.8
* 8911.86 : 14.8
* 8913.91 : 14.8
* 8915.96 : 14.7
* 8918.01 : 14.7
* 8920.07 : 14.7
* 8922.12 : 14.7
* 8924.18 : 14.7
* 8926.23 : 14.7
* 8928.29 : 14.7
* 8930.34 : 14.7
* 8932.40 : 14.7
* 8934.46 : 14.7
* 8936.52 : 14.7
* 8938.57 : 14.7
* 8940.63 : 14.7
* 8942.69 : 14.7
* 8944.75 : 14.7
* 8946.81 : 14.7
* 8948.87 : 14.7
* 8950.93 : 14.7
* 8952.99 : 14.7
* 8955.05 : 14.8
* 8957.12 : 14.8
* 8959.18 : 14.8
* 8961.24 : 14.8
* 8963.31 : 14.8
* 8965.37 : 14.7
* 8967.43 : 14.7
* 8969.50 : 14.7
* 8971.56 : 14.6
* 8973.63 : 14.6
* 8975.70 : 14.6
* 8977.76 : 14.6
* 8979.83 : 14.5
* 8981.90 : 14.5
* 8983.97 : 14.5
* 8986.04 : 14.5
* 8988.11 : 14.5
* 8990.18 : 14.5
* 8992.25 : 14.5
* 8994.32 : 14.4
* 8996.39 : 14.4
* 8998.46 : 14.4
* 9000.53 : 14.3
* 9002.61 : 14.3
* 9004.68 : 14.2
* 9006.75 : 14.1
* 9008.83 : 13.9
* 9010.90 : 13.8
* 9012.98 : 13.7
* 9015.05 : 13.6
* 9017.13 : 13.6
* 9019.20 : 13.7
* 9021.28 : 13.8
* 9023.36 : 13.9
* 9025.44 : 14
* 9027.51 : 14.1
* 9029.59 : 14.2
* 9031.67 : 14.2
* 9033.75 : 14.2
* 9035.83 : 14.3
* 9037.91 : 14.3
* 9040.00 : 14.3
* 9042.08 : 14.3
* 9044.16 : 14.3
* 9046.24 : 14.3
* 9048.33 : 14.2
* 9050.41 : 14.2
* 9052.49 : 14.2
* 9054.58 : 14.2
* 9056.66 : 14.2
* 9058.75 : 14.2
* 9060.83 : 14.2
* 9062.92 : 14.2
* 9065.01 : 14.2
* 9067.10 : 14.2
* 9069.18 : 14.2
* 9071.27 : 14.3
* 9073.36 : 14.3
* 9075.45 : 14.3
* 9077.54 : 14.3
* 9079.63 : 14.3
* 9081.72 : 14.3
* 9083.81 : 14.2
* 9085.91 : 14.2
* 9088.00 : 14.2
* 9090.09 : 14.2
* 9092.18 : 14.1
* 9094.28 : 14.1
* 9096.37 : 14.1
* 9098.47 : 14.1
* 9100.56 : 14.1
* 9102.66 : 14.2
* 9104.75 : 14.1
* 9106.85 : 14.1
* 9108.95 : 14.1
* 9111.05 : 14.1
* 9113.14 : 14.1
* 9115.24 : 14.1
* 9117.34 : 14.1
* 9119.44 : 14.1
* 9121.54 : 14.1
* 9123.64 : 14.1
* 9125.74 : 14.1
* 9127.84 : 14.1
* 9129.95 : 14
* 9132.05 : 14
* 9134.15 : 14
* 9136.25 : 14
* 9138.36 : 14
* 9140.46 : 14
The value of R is 1.2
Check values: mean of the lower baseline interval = 14.7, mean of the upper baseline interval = 14.1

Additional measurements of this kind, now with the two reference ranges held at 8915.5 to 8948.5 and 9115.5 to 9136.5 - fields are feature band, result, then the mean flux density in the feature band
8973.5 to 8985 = 0.00 angstrom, 14.5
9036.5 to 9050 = 0.05 angstrom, 14.3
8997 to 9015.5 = 0.51 angstrom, 14.1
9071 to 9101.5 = -0.02 angstrom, 14.2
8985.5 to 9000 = 0.05 angstrom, 14.5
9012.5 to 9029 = 0.68 angstrom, 13.8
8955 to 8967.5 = -0.15 angstrom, 14.8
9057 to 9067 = 0.05 angstrom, 14.2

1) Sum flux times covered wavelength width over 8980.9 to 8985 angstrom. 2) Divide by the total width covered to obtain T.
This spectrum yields 14.5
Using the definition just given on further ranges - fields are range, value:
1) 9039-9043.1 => 14.3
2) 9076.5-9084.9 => 14.3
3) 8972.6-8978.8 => 14.6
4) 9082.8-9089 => 14.2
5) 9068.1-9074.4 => 14.3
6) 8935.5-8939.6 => 14.7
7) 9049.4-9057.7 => 14.2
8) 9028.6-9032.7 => 14.2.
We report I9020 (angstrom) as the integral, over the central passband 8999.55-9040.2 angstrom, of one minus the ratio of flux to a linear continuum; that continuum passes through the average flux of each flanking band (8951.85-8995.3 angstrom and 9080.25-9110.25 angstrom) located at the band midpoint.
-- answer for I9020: 1.2 angstrom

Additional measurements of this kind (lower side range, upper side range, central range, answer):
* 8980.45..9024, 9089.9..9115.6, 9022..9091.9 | -0.4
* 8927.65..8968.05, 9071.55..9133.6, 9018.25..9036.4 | 0.5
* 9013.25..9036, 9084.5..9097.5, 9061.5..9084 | -0.3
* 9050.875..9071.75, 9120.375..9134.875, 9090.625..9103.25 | 0.0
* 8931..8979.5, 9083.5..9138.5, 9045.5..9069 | 0.2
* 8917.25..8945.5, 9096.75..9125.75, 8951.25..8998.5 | -0.2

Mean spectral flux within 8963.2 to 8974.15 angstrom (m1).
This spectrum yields 14.7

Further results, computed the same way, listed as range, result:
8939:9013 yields 14.5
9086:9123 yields 14.1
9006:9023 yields 13.8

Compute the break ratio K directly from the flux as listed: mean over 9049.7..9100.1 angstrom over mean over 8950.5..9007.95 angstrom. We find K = 0.98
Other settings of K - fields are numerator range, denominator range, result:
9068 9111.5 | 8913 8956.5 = 0.96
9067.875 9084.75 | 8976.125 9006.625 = 0.99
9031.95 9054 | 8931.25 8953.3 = 0.97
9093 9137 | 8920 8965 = 0.96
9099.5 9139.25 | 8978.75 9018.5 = 0.99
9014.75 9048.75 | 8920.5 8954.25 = 0.96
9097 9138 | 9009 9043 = 1.01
